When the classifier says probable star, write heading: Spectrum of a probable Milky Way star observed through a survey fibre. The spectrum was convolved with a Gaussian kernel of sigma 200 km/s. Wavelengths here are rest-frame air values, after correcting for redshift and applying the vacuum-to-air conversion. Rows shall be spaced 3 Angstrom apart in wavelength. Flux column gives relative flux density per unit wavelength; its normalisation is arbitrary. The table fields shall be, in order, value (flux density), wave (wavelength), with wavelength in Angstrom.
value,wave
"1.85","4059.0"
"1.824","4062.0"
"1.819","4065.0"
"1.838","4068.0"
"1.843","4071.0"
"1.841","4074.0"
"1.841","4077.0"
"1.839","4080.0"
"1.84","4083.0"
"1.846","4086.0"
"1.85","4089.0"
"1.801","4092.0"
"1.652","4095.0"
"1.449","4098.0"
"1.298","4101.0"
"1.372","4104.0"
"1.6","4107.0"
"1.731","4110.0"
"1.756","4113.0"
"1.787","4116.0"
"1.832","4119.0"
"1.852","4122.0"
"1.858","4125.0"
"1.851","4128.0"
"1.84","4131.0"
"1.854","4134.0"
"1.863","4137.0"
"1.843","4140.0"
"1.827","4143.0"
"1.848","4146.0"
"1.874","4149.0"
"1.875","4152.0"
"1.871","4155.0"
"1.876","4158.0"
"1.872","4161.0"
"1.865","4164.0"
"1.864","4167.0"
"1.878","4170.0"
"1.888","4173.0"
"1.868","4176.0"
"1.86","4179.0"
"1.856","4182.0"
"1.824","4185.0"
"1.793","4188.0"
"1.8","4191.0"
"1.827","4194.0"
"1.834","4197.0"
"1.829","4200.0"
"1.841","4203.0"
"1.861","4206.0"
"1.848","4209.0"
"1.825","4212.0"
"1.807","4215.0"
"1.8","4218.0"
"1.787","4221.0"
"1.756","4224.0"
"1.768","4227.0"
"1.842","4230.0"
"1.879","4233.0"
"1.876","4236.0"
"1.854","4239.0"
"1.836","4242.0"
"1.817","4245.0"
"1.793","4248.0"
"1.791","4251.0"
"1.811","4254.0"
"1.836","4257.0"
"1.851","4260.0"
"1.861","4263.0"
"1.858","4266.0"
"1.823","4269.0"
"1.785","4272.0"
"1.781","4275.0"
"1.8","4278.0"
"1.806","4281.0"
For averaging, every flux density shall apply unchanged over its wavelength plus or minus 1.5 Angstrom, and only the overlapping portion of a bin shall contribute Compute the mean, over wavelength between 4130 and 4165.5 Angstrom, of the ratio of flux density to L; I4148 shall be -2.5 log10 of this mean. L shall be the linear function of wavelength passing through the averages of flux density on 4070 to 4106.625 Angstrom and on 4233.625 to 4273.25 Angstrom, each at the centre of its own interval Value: -0.07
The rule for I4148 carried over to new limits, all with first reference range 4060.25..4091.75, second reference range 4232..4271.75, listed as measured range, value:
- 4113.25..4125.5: 0.01 mag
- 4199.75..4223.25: 0.01 mag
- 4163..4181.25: -0.02 mag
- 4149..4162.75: -0.02 mag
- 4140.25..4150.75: -0.01 mag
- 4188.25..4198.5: 0.01 mag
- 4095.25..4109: 0.25 mag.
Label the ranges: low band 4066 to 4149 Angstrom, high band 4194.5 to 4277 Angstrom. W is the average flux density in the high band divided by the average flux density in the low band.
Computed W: 1.0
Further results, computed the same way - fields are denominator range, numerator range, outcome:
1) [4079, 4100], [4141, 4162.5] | 1.07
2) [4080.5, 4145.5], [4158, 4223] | 1.05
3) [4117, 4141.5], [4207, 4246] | 0.99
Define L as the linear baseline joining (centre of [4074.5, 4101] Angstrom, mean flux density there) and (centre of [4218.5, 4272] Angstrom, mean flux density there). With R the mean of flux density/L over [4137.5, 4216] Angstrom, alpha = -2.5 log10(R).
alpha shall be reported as -0.04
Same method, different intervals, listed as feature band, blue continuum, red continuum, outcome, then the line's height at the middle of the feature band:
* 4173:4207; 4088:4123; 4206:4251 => -0.04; 1.77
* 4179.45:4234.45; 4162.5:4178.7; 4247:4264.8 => 0.02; 1.85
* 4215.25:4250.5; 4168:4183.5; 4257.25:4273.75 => 0.02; 1.85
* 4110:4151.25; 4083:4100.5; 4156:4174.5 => -0.02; 1.79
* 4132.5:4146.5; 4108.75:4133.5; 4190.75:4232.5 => -0.02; 1.82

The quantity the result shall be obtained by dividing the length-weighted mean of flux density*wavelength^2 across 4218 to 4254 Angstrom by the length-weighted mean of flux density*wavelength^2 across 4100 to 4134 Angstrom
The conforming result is 1.12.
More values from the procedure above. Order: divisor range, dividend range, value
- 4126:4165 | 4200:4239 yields 1.02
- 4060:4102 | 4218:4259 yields 1.11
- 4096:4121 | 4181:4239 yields 1.19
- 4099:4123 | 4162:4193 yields 1.16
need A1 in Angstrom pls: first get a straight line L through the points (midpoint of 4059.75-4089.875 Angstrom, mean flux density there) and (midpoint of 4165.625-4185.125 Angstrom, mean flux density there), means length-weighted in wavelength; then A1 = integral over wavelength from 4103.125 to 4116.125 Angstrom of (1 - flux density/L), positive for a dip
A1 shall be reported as 1.4 Angstrom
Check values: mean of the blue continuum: 1.84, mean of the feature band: 1.65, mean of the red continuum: 1.87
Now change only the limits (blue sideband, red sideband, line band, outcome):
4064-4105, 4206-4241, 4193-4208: -0.3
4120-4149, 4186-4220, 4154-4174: -0.4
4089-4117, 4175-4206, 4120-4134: -1.5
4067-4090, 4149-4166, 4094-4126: 3.5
